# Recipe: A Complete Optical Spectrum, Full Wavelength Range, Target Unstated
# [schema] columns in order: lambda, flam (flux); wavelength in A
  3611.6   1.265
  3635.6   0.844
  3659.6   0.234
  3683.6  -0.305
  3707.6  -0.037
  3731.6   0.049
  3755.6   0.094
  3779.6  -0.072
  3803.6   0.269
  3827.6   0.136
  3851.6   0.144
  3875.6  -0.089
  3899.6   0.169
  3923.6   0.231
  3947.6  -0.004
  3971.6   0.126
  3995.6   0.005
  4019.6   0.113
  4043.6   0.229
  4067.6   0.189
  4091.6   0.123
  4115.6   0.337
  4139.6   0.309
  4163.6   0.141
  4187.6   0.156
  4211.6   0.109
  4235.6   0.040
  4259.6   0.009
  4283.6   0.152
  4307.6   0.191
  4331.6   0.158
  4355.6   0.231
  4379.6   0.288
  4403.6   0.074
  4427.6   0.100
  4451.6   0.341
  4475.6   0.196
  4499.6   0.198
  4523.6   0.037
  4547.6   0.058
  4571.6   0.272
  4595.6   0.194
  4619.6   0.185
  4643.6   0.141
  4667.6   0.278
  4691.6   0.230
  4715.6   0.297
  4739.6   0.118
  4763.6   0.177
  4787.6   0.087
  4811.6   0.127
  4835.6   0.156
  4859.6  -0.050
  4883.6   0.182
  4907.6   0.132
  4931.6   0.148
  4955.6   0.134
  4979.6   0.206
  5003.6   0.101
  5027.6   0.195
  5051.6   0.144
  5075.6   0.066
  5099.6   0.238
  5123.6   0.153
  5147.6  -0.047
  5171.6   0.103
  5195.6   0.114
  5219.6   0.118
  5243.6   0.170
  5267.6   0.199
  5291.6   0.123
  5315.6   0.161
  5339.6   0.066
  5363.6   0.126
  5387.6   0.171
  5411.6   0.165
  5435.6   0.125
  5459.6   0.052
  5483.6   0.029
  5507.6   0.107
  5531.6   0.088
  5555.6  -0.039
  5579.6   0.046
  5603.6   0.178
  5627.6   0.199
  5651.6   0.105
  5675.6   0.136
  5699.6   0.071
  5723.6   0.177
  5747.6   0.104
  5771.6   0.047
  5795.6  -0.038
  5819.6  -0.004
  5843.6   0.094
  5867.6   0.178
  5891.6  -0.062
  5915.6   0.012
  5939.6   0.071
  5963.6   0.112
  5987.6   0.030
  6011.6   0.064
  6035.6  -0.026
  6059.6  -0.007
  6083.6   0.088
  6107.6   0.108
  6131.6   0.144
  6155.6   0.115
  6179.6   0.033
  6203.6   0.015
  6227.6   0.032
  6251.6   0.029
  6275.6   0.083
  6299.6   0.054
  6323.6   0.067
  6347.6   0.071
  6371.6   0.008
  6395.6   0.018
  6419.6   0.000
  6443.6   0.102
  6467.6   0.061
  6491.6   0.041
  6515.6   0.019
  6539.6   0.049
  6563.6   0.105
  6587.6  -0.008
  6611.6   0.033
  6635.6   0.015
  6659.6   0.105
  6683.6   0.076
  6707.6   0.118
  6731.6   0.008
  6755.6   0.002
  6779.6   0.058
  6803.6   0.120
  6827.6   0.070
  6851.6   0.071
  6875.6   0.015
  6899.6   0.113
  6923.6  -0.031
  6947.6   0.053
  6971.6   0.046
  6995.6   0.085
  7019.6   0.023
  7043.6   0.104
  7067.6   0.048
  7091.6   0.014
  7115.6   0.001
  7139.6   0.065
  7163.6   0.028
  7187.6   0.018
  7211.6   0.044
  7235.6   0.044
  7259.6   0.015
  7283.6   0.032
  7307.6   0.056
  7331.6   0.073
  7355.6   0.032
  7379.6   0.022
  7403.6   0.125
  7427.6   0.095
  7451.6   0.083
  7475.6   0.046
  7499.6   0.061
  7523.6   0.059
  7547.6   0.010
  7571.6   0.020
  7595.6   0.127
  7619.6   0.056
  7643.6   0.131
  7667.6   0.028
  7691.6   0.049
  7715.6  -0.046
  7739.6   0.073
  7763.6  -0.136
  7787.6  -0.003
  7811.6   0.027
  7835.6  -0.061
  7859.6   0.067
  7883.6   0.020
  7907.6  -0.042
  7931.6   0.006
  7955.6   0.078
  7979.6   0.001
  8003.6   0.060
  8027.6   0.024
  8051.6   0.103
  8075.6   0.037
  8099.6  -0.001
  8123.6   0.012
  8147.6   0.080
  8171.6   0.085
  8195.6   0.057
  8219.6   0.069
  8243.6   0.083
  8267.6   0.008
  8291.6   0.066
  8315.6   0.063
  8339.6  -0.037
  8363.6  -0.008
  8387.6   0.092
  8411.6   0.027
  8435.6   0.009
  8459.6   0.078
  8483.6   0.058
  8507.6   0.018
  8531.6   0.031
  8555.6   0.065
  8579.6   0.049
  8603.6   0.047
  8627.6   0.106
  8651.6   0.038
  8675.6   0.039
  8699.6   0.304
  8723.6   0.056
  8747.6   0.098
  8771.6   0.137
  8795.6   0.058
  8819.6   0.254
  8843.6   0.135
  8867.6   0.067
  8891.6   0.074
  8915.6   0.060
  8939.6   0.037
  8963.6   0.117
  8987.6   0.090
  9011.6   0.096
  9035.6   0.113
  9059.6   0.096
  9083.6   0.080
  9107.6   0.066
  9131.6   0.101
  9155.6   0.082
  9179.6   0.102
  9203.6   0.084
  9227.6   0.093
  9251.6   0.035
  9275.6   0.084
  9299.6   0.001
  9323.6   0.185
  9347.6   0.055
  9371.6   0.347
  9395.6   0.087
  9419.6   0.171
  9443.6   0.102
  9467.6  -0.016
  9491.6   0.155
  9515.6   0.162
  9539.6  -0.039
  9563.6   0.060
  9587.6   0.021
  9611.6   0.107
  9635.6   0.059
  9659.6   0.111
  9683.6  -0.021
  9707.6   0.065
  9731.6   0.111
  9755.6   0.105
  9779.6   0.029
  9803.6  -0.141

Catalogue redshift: 1.33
